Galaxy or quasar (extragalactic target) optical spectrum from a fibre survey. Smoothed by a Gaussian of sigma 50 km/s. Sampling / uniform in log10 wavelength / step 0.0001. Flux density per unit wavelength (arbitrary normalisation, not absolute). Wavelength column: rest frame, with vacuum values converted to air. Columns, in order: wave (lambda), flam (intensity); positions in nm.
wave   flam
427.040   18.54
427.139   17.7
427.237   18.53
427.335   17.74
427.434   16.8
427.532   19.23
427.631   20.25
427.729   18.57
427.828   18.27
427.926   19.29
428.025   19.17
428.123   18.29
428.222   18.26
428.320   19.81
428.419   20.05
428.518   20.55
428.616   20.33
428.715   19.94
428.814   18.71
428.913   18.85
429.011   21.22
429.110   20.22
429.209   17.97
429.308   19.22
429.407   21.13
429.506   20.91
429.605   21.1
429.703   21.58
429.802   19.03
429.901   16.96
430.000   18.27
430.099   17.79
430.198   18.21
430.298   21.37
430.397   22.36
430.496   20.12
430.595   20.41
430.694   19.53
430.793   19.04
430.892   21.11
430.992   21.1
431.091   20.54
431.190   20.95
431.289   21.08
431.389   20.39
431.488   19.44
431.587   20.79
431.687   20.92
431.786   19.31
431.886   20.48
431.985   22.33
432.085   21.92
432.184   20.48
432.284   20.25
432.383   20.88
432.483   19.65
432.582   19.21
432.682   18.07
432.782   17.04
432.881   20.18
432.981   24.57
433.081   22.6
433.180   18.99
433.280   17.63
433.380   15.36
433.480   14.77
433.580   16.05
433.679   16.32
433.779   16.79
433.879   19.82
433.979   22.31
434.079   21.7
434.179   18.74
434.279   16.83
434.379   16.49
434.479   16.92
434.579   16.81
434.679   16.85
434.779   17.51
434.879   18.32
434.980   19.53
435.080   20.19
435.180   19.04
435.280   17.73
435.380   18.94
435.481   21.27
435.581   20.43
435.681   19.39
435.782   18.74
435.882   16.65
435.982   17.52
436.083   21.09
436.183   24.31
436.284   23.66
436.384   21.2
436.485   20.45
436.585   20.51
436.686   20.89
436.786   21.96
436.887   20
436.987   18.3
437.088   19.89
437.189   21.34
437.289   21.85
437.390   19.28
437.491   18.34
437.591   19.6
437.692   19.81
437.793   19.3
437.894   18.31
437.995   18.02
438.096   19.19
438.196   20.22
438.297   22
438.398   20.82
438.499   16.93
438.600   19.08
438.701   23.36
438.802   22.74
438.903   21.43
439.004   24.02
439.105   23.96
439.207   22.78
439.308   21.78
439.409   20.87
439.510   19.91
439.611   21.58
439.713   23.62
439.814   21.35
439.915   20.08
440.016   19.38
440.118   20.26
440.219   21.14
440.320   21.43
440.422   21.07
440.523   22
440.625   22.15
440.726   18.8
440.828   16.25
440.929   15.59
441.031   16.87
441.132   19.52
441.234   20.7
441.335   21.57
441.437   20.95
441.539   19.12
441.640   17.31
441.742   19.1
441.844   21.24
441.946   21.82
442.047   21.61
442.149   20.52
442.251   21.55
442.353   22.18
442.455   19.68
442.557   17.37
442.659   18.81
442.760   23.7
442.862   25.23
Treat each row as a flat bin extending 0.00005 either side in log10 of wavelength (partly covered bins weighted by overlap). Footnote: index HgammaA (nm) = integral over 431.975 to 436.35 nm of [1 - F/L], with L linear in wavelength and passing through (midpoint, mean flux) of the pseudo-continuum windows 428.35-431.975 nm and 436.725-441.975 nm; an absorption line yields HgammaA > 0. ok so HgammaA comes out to 0.22 nm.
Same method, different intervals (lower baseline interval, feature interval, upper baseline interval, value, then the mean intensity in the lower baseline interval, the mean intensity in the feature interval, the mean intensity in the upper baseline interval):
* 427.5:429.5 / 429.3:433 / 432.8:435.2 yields -0.228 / 19.5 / 20.2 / 18.5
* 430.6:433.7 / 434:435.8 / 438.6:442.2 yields 0.124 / 19.8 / 18.7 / 20.7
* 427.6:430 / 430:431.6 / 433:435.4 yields -0.095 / 19.5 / 20.2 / 18.3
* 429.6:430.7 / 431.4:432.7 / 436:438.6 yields -0.034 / 19.7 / 20.3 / 20.2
